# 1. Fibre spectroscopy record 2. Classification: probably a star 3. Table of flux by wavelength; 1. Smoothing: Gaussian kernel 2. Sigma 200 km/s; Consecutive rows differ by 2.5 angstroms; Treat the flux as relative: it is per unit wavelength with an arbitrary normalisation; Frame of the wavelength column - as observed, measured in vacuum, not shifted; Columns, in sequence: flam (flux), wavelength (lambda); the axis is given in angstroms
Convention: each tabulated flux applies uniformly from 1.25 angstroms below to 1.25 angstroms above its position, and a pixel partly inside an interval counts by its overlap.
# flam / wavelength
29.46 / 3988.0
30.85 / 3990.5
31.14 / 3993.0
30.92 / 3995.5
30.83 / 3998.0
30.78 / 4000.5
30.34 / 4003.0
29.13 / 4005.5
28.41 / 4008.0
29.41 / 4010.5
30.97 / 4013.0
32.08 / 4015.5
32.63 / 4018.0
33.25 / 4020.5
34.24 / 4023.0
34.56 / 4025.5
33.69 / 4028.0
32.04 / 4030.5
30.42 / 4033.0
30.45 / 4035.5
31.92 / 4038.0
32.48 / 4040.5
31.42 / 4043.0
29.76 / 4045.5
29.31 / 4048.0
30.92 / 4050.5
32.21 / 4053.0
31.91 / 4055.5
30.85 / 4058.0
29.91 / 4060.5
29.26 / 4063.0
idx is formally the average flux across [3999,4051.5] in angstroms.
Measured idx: 31.3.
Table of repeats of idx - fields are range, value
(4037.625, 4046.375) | 31.4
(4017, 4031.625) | 33.4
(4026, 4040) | 31.9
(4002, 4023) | 31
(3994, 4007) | 30.4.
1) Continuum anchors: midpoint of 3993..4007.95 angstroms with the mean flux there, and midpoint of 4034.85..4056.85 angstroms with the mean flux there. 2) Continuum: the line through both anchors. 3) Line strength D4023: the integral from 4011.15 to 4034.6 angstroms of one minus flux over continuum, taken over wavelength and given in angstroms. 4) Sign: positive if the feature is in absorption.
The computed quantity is -1.4 angstroms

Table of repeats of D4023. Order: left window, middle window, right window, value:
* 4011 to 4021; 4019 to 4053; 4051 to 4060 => -0.2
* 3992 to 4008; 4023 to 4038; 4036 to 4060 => -0.7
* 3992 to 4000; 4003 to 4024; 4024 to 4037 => 0.3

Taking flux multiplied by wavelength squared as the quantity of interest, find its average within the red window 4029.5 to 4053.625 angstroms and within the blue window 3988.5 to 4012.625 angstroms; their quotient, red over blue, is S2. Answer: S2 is 1.05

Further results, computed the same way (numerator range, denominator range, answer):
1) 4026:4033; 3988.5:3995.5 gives 1.08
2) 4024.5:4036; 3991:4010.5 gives 1.09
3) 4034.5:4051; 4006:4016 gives 1.05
